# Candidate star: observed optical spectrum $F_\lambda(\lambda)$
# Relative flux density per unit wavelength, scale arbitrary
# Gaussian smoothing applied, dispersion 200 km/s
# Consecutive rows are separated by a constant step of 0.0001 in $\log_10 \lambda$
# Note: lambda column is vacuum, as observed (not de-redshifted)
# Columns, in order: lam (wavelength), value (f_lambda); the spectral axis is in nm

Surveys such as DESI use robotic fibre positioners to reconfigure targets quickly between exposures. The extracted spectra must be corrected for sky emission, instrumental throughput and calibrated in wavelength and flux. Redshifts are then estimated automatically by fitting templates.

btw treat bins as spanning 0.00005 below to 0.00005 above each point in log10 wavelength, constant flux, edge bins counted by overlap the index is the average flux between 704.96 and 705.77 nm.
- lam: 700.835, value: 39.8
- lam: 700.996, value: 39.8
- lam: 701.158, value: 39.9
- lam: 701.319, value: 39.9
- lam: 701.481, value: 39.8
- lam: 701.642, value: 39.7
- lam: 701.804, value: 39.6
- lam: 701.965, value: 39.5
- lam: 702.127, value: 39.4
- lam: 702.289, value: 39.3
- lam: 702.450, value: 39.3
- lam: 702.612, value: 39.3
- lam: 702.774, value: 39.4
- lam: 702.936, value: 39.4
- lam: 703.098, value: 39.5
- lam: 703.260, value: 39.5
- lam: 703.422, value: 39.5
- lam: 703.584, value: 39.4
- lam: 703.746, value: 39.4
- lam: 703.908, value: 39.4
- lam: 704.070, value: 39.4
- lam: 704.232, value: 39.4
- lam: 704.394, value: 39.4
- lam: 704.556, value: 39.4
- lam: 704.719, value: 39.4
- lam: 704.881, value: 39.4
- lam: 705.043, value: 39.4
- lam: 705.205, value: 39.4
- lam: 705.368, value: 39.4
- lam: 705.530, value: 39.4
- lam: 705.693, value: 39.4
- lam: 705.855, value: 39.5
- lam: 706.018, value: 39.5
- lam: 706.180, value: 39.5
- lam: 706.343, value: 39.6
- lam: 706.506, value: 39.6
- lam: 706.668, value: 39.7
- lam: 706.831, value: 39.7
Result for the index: 39.4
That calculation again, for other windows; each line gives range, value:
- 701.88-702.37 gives 39.5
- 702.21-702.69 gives 39.3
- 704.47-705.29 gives 39.4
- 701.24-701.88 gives 39.7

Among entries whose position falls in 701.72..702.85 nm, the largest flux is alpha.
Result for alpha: 39.6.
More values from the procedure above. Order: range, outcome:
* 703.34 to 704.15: 39.5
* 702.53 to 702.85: 39.4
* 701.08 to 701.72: 39.9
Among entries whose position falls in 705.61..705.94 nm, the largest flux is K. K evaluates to 39.5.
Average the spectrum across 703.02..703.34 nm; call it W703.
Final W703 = 39.5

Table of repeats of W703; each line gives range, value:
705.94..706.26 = 39.6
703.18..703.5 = 39.5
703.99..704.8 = 39.4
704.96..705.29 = 39.4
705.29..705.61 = 39.5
